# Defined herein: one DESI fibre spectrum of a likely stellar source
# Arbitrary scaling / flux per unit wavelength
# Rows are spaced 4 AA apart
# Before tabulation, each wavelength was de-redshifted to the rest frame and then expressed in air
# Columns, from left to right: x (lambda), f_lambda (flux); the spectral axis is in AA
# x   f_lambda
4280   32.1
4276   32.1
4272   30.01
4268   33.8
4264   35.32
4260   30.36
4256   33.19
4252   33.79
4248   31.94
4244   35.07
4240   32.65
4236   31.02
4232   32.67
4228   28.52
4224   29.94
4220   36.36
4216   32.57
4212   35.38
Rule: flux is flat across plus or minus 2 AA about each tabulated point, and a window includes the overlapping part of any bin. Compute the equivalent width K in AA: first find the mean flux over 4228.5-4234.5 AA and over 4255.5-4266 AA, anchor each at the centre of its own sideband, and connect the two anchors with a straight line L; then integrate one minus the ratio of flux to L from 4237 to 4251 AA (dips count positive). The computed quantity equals -0.4 AA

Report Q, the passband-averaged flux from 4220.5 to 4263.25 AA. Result 32.2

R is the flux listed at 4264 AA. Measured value 35.32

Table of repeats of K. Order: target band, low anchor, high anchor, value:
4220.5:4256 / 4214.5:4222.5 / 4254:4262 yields 0.86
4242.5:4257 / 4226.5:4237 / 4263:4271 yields -0.48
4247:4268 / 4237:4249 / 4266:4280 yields -0.30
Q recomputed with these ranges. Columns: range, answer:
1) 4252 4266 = 33.1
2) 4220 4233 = 31.1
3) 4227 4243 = 31.6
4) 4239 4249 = 33.4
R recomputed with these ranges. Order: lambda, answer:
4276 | 32.1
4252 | 33.79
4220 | 36.36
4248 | 31.94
